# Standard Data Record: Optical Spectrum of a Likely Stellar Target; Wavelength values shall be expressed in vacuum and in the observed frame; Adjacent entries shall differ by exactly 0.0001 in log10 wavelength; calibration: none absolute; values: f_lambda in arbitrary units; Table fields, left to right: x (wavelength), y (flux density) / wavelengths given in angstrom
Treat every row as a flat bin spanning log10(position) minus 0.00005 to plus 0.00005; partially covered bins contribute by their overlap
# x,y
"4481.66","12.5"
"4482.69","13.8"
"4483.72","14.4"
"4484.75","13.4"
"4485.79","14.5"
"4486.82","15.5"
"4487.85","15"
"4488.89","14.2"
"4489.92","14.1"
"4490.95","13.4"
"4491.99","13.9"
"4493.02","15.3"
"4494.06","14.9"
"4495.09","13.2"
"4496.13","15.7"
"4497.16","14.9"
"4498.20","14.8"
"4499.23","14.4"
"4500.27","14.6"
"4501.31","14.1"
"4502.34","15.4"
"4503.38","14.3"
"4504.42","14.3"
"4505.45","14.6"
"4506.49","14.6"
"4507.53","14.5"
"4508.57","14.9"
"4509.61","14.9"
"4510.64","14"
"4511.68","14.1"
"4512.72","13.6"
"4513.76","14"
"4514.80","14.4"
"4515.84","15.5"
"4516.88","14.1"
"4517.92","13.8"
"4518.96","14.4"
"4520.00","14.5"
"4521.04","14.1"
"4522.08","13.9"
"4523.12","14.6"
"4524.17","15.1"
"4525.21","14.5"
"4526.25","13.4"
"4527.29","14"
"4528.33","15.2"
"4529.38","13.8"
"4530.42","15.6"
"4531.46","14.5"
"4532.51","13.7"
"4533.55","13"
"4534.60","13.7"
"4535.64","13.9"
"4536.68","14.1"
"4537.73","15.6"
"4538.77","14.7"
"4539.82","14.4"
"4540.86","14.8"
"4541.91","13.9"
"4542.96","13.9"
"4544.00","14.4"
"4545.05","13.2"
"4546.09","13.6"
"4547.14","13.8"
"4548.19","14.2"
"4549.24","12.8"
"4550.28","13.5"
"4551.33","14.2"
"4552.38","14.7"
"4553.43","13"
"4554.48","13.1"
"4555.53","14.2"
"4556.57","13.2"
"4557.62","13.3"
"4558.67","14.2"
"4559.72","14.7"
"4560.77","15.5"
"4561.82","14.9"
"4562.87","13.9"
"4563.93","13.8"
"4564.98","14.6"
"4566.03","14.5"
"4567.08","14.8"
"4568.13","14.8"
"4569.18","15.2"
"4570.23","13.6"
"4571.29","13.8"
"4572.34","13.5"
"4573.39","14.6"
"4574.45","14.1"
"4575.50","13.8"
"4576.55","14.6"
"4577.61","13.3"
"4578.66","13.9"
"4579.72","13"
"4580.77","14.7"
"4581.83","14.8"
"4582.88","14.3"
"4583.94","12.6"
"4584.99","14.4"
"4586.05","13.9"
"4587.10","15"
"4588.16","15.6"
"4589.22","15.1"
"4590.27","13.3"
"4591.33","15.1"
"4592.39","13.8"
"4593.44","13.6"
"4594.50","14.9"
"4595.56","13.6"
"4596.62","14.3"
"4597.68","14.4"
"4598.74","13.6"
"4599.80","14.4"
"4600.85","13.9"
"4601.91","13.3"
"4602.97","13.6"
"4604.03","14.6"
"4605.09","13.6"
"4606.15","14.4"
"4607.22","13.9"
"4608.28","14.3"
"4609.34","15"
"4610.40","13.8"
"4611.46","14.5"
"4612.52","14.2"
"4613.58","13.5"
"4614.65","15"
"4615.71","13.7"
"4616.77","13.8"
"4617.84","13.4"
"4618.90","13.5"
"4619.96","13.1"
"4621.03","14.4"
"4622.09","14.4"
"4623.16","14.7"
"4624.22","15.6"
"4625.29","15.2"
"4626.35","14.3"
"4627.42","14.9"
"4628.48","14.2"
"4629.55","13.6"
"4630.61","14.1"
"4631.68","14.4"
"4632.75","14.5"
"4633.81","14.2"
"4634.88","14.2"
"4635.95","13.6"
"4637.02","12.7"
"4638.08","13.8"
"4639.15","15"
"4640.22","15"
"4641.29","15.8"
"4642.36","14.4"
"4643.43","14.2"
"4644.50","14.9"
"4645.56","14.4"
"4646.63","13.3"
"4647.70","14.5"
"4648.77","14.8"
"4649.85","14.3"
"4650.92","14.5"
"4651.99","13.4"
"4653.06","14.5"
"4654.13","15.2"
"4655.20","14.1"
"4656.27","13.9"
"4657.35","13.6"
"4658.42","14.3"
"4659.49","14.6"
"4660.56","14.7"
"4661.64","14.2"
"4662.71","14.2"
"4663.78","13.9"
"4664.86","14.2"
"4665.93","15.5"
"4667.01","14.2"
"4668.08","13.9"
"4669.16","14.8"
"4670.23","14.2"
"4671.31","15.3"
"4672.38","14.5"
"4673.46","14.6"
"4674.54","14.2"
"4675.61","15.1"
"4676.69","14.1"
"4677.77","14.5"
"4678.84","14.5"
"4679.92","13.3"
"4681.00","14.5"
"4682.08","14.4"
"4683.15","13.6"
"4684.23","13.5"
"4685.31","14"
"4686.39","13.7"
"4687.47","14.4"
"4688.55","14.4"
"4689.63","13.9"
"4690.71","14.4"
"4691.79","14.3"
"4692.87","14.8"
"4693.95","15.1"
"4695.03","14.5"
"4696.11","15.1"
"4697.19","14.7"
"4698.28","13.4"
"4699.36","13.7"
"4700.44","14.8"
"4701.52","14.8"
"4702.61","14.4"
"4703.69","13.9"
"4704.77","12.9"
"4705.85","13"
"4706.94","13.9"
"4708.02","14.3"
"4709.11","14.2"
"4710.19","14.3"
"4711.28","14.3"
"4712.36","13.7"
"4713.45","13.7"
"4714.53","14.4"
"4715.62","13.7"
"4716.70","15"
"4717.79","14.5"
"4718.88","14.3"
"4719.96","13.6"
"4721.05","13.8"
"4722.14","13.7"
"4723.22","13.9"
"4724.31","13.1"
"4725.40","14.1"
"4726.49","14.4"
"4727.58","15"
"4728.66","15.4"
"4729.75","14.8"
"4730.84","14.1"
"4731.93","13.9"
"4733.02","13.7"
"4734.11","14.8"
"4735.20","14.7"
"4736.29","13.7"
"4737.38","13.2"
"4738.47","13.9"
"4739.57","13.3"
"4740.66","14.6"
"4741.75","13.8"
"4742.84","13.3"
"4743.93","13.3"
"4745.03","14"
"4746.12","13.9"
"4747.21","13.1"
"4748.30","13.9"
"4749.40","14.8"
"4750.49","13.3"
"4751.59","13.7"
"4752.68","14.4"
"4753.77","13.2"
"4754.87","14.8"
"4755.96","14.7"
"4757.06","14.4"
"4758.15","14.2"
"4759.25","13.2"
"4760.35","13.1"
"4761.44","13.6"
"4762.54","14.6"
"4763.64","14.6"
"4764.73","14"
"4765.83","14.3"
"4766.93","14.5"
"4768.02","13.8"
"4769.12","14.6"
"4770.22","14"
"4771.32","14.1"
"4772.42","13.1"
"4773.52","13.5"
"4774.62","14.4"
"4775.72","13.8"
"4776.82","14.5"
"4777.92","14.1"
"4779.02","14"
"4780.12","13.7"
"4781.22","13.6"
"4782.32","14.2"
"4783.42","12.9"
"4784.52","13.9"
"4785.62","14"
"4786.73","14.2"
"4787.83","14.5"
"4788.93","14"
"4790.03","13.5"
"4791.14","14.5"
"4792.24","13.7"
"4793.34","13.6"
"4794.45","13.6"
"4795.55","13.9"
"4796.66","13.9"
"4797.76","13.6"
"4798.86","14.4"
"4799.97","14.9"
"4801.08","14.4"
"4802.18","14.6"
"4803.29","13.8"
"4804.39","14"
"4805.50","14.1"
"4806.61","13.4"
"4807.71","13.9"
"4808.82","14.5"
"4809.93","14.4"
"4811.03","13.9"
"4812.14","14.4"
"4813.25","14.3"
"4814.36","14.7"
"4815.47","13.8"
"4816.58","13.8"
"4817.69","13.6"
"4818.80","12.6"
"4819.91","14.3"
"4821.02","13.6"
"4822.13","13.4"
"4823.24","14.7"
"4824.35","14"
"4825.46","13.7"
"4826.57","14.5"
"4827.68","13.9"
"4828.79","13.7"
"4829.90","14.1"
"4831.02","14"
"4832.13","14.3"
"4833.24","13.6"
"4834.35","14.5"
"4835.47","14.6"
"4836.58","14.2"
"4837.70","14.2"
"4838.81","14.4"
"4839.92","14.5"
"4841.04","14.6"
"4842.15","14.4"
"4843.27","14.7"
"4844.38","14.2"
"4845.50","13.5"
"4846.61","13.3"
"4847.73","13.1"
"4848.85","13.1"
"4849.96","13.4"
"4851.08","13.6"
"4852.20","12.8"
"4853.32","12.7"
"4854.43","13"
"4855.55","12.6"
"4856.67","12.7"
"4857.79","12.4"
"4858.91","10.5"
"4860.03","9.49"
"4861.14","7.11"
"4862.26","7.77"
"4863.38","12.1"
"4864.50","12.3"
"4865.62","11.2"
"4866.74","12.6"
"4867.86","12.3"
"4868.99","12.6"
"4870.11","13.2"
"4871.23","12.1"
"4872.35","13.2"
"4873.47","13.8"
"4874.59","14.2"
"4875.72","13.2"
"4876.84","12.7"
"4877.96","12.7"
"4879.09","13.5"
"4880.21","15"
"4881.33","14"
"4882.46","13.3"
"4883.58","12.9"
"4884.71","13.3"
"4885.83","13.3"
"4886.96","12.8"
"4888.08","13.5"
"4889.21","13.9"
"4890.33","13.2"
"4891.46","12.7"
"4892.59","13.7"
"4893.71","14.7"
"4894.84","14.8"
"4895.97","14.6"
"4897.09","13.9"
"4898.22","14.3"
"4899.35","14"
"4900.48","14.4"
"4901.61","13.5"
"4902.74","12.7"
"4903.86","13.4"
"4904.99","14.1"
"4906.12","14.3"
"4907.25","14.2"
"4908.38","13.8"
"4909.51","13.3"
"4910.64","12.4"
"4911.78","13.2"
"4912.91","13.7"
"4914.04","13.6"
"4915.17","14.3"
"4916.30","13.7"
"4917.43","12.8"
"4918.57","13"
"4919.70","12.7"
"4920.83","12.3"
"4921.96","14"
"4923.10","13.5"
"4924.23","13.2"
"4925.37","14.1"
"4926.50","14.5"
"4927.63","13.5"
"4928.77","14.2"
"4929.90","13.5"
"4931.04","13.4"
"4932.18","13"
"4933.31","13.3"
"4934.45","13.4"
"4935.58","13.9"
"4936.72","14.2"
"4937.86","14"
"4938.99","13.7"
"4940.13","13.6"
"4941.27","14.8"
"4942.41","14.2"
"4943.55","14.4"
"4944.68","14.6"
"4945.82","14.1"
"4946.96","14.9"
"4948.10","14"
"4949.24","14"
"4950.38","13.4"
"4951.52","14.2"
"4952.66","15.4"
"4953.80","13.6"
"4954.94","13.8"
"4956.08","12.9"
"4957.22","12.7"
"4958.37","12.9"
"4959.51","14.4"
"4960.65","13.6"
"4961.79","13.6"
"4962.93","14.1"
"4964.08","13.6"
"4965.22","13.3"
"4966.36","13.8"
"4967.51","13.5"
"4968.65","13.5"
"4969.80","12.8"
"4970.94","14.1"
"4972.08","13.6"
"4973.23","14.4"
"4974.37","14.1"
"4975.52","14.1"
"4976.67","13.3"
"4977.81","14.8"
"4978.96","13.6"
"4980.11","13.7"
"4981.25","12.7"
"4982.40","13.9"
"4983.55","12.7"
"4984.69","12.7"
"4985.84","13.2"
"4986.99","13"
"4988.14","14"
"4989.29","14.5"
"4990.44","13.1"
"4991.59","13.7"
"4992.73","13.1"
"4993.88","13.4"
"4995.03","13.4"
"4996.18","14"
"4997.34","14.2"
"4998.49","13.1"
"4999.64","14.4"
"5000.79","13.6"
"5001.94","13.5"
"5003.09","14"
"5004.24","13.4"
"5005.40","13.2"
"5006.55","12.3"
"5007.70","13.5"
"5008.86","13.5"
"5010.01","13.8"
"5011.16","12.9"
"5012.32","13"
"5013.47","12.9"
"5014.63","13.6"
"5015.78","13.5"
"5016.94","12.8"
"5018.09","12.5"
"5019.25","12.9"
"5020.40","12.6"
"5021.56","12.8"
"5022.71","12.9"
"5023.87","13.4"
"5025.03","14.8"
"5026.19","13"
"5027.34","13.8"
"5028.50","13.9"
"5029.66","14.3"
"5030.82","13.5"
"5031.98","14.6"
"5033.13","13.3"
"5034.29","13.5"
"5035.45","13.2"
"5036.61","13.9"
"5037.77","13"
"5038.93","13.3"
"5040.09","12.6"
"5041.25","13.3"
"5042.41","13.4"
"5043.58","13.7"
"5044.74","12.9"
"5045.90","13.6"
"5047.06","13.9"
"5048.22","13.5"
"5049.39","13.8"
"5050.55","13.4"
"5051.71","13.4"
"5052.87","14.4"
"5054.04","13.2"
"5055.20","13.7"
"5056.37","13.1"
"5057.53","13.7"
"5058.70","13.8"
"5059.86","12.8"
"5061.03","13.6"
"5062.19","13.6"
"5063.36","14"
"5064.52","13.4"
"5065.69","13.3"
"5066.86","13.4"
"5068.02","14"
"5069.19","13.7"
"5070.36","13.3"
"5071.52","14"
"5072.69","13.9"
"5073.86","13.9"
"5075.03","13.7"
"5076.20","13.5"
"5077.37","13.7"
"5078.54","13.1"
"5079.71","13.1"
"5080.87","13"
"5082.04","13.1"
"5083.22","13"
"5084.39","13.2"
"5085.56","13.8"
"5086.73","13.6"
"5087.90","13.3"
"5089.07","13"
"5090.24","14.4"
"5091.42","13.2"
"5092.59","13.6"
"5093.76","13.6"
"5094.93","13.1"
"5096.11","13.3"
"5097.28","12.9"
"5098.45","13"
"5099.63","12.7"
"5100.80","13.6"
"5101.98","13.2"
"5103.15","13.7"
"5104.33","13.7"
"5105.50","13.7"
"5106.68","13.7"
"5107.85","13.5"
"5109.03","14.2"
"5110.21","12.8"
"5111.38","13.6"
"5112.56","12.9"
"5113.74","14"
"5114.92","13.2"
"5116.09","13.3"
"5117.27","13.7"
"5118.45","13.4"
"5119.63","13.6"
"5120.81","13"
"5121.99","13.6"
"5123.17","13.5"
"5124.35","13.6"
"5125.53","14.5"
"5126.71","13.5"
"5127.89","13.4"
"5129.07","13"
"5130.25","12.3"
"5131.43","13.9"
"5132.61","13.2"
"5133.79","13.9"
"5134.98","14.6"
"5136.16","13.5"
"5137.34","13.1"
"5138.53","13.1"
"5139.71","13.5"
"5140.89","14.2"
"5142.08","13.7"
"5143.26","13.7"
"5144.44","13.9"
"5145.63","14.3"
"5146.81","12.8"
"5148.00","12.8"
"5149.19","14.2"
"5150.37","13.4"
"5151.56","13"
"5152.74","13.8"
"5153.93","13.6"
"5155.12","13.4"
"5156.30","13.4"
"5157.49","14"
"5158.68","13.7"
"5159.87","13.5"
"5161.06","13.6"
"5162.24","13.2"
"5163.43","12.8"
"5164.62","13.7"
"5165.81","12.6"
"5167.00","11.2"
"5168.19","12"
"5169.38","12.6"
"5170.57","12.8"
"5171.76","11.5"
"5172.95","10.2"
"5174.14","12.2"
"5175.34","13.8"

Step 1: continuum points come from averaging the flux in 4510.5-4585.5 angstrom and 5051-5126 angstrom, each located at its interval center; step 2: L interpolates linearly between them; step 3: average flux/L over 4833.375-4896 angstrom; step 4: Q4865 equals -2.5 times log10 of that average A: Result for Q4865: 0.06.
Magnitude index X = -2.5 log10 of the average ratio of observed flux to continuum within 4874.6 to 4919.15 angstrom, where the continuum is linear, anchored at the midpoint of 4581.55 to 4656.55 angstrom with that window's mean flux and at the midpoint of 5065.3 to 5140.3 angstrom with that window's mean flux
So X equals 0.015 mag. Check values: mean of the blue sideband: 14.2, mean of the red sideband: 13.5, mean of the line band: 13.6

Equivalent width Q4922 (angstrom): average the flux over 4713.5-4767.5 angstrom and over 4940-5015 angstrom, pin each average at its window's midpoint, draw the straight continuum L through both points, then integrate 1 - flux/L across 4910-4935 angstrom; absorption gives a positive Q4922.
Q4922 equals 0.6 angstrom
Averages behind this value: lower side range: 14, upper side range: 13.7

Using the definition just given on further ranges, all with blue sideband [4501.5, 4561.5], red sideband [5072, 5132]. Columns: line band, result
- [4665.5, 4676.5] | -0.5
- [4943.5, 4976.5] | -0.5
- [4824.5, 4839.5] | -0.4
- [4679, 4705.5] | -0.4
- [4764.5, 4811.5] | -0.5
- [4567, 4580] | 0.1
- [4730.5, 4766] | -0.1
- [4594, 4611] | 0.0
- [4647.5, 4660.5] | -0.3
